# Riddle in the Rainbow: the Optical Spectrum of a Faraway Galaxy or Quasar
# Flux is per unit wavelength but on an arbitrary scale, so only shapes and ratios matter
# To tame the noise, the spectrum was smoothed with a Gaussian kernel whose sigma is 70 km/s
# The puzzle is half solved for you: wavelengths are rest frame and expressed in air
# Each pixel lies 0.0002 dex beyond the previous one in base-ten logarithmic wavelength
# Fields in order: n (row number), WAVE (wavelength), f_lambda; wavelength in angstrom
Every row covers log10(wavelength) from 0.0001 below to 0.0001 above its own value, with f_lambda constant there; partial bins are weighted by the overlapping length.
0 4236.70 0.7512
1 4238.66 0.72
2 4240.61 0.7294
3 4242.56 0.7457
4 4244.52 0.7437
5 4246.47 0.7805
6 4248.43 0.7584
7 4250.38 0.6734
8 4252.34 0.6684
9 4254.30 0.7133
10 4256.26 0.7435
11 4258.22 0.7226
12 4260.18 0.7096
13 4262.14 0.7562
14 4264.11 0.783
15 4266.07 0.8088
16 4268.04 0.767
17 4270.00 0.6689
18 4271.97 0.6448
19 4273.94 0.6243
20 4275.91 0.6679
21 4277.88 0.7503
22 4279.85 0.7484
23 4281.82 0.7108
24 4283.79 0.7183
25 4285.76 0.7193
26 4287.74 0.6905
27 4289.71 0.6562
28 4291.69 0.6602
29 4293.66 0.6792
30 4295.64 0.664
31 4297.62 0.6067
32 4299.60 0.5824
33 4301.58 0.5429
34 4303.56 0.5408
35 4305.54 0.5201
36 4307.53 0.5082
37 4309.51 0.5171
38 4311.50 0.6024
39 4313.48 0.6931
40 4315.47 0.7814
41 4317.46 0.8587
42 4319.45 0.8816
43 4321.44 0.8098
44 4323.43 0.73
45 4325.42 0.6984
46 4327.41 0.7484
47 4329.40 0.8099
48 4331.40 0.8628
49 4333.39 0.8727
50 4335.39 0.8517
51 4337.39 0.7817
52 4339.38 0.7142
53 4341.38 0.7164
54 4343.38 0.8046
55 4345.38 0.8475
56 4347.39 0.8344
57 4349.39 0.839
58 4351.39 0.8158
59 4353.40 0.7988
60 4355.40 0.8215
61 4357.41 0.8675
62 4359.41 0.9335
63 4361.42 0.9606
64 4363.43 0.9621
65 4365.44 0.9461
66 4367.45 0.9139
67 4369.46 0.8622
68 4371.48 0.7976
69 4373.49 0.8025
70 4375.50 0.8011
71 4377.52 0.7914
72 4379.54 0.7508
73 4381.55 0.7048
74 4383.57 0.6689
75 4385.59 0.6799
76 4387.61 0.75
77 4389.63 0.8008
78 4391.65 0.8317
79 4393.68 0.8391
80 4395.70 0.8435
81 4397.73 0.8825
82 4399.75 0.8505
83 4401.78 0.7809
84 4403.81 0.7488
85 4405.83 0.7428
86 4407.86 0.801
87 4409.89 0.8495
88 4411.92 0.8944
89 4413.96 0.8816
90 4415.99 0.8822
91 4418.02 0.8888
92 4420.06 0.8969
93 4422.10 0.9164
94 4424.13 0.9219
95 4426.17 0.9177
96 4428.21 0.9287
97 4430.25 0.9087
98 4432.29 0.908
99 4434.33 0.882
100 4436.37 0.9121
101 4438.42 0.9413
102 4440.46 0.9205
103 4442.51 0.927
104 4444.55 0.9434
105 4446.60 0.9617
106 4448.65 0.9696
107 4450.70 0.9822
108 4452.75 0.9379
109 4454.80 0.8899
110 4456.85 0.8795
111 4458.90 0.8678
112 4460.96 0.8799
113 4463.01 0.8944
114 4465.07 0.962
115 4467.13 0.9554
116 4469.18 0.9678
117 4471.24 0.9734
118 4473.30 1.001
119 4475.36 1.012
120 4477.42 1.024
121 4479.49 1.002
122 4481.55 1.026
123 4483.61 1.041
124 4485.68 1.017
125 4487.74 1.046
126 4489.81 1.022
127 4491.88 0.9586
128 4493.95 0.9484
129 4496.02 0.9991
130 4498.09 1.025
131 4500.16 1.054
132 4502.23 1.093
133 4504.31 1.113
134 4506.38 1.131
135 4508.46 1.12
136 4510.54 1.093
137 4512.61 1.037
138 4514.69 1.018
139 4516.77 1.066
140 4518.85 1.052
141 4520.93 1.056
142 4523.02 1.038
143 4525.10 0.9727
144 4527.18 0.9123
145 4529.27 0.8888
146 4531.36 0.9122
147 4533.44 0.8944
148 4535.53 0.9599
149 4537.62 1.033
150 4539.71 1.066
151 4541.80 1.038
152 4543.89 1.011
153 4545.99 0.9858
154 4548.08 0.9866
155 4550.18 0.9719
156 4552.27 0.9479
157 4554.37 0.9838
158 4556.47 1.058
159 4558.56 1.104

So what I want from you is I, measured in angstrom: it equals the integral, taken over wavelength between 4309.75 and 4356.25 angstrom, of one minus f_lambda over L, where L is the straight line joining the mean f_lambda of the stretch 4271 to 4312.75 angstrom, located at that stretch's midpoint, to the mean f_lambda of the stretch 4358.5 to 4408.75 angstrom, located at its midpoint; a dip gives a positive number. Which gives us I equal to -4.4 angstrom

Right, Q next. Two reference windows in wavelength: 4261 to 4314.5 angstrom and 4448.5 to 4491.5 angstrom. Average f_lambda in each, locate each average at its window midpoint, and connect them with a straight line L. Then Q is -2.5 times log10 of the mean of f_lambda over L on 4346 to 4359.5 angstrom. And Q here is -0.092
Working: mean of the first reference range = 0.66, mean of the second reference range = 0.969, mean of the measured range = 0.838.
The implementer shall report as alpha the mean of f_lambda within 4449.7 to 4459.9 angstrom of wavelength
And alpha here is 0.912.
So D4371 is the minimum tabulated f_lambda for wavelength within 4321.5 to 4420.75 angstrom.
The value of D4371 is 0.6689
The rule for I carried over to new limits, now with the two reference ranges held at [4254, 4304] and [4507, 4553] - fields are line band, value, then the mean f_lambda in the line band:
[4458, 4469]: 0.0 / 0.917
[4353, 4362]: -1.0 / 0.878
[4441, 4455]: -0.7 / 0.947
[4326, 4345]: -0.9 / 0.796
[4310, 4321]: -0.3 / 0.754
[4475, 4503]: -1.9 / 1.02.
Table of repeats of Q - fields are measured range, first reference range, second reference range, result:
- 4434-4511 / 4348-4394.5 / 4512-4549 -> -0.06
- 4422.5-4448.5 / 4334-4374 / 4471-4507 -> 0.04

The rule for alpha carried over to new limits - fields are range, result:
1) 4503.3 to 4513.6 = 1.1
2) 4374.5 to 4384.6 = 0.743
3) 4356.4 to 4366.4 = 0.934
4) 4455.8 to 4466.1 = 0.897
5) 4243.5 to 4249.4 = 0.76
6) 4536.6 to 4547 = 1.03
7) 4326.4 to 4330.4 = 0.779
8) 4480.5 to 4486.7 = 1.03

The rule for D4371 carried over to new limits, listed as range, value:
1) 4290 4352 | 0.5082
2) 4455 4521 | 0.8678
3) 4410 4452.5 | 0.8816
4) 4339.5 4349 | 0.7164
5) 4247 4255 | 0.6684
